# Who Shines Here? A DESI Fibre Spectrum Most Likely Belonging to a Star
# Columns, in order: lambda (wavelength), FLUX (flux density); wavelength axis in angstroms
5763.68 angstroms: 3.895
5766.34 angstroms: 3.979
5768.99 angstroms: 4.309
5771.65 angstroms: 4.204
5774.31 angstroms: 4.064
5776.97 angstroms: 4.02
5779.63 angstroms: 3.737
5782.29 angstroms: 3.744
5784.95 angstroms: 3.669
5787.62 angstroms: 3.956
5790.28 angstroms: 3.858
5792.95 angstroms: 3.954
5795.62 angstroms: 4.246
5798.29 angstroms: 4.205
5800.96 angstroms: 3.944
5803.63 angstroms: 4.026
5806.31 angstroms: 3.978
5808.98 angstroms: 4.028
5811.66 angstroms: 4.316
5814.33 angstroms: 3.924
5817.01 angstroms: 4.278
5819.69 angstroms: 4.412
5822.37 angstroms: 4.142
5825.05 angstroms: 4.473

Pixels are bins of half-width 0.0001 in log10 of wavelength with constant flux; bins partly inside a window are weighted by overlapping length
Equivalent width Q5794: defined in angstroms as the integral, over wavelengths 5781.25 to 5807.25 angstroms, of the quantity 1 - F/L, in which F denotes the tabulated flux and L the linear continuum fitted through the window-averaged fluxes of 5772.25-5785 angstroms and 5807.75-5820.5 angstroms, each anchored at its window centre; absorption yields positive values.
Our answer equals 0.4 angstroms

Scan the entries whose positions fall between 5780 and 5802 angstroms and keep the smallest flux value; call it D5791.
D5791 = 3.669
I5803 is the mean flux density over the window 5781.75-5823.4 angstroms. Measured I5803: 4.05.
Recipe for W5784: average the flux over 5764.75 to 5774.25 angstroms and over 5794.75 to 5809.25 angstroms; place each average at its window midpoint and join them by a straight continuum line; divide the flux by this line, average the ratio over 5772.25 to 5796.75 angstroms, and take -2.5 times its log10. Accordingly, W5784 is 0.05 mag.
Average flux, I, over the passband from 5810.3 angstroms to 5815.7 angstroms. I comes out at 4.12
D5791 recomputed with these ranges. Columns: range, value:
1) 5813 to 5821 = 3.924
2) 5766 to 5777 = 3.979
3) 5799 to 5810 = 3.944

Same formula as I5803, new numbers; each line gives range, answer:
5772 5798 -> 3.94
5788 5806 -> 4.03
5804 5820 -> 4.13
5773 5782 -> 3.92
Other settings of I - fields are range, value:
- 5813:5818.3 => 4.1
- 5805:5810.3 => 4.01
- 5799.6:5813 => 4.06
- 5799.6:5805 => 3.98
